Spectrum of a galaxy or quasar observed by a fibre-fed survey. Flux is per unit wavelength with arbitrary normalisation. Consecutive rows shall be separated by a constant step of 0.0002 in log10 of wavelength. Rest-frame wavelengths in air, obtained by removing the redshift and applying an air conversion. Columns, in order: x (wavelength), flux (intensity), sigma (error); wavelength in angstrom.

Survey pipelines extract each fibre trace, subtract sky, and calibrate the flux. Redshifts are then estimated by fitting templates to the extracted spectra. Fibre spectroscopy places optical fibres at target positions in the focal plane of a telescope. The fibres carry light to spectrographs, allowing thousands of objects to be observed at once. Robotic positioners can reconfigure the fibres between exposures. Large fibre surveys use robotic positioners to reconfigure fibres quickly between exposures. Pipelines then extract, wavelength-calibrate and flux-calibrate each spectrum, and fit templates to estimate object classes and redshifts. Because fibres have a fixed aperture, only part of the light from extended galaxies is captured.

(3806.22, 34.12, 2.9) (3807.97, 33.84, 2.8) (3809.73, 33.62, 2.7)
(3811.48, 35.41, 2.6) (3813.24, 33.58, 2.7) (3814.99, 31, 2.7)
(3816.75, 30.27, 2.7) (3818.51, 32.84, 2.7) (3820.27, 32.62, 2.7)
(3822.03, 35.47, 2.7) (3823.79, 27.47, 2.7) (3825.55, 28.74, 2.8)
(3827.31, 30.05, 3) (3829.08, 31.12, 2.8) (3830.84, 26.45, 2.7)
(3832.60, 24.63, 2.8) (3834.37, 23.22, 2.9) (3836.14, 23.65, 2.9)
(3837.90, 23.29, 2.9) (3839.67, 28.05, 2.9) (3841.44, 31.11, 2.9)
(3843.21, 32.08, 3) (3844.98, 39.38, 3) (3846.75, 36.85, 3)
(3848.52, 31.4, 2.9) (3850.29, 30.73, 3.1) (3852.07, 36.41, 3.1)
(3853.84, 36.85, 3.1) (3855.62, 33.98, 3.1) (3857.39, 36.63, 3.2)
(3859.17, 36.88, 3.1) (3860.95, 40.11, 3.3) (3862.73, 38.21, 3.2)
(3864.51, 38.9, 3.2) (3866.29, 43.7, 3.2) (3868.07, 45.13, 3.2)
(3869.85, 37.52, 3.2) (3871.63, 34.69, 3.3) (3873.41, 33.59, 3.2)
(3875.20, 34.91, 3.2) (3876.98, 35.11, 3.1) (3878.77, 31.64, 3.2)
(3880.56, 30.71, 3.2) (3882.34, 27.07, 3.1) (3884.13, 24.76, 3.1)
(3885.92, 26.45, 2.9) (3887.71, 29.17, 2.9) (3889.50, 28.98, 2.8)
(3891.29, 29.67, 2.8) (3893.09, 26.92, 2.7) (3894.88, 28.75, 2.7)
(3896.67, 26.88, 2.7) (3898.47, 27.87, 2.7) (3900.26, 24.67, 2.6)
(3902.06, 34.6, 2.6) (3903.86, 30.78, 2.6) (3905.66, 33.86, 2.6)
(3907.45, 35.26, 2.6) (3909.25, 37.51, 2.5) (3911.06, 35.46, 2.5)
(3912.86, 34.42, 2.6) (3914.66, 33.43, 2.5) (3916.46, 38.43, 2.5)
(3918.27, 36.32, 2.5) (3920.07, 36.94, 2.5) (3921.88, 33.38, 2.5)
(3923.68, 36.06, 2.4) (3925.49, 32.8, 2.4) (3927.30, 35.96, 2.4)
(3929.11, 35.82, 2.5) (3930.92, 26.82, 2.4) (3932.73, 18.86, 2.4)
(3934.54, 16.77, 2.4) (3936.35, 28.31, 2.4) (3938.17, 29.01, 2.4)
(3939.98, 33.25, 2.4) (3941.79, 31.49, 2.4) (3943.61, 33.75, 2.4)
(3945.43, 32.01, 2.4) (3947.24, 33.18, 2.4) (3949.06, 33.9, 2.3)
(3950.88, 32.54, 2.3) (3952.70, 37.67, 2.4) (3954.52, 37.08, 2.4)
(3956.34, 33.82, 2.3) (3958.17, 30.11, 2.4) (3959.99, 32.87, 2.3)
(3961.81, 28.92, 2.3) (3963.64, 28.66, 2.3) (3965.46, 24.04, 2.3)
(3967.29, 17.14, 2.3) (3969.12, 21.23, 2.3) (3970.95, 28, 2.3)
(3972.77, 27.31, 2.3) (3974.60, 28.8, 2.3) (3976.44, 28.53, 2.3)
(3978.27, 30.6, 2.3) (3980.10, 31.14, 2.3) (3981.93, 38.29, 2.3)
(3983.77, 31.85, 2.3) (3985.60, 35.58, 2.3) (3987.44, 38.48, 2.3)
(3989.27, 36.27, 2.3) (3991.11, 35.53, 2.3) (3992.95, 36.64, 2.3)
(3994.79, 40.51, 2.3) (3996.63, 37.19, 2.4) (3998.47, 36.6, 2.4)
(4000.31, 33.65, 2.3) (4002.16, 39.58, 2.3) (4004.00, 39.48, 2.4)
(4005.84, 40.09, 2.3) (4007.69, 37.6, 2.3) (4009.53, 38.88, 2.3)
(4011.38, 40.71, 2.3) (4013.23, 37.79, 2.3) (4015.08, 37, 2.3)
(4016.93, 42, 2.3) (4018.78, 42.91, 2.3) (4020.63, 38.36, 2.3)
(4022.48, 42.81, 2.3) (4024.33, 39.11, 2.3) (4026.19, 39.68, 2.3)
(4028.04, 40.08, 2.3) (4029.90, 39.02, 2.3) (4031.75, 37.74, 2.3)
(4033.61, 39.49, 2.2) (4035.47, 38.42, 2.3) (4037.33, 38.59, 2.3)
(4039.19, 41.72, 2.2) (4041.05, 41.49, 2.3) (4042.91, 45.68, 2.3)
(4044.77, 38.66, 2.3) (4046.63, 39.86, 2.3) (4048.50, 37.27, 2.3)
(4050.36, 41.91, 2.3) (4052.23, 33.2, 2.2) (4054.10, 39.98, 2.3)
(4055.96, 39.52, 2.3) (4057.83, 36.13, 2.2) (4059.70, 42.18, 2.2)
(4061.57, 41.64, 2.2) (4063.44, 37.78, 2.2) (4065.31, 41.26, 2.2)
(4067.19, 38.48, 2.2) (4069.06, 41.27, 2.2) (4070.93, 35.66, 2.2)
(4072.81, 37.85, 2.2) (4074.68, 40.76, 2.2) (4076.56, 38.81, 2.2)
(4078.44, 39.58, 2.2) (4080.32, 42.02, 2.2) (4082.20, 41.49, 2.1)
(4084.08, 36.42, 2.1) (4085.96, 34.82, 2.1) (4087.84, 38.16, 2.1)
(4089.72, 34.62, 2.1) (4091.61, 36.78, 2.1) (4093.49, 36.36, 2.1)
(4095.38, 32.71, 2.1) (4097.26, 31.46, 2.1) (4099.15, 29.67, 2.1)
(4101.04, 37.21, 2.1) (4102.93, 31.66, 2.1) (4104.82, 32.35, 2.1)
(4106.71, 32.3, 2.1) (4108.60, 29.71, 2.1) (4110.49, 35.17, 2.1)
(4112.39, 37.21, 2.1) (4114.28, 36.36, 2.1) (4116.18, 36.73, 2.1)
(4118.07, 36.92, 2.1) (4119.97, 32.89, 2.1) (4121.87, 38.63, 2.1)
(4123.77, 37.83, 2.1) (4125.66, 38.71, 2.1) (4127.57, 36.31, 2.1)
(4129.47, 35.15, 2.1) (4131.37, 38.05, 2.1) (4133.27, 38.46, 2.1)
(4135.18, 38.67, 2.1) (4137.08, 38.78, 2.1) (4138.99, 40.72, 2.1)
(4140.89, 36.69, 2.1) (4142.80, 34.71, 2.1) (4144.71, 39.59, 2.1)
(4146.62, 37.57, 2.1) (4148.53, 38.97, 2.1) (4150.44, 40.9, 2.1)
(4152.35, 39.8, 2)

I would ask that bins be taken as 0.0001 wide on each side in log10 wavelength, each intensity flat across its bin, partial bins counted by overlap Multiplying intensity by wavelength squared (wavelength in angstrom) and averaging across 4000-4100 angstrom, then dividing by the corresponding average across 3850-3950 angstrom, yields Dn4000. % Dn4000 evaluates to 1.27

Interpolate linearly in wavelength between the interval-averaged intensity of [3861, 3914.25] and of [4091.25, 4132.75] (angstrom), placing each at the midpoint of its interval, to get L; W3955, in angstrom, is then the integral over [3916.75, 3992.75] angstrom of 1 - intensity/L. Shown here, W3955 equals 4.87 angstrom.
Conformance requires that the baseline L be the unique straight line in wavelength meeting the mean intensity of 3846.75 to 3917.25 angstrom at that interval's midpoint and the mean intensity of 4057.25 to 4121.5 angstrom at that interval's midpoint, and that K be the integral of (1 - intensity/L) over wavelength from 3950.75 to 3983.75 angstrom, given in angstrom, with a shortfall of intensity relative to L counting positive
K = 4.7 angstrom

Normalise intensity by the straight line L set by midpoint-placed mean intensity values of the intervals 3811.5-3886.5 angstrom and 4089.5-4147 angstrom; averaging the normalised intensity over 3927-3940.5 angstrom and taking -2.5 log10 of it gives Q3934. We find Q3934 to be 0.21 mag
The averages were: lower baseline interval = 32.6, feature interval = 27.6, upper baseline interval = 35.8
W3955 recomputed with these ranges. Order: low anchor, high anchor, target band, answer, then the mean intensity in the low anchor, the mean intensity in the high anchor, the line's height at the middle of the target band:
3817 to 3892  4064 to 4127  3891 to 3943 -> 3.11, 32.4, 36.4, 33.4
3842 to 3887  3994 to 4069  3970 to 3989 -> 3.00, 34.9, 39.4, 38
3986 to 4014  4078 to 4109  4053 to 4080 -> -2.58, 37.9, 35.2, 35.9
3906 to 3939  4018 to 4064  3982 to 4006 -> -0.11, 32.3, 39.7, 36.8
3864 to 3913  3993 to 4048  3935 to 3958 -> 1.87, 32.4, 39.4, 35.5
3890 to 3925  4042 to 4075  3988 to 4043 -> -2.33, 32.7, 39.4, 37.5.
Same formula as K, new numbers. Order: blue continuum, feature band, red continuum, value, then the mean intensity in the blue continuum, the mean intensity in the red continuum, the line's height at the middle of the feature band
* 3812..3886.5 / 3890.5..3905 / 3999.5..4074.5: 2.3 angstrom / 32.6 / 39.4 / 34.4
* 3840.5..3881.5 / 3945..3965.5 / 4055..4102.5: 2.4 angstrom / 35.9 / 37.6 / 36.7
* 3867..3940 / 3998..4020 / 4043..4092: -1.6 angstrom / 31.7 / 38.8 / 36.3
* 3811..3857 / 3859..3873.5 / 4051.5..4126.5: -3.4 angstrom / 31.1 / 36.8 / 31.8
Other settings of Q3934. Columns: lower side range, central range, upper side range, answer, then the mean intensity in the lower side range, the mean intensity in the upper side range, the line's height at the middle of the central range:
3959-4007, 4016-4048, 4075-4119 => -0.19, 32.6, 35.7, 33.9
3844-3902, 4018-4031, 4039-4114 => -0.11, 33.3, 37.5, 36.4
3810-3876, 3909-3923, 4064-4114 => -0.05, 33.2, 36.3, 34.1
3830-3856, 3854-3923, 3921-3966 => -0.09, 30.5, 31.1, 30.8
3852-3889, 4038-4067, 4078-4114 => -0.14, 34.8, 35.2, 35.1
